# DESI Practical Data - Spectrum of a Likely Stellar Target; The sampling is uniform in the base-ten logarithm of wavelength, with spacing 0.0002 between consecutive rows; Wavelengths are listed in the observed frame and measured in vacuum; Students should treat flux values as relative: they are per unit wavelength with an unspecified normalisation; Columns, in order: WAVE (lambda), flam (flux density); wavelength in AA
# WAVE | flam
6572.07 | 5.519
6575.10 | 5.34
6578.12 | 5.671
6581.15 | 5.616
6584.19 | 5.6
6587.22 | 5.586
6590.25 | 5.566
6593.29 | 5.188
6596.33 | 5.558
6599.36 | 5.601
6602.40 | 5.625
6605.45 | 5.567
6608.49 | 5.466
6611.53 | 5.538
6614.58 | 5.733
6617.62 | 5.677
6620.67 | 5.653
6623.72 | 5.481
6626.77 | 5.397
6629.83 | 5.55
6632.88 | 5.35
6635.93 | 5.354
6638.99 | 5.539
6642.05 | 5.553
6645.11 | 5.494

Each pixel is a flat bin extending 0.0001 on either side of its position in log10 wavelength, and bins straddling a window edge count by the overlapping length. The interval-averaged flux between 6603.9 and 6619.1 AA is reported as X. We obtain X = 5.6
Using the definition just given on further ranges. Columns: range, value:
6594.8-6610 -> 5.56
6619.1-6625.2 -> 5.57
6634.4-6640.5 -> 5.45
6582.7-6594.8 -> 5.49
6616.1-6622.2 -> 5.67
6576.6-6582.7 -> 5.64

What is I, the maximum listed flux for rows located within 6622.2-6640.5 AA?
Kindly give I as 5.55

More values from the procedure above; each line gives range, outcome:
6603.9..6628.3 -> 5.733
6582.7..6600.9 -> 5.601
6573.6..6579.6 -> 5.671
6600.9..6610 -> 5.625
